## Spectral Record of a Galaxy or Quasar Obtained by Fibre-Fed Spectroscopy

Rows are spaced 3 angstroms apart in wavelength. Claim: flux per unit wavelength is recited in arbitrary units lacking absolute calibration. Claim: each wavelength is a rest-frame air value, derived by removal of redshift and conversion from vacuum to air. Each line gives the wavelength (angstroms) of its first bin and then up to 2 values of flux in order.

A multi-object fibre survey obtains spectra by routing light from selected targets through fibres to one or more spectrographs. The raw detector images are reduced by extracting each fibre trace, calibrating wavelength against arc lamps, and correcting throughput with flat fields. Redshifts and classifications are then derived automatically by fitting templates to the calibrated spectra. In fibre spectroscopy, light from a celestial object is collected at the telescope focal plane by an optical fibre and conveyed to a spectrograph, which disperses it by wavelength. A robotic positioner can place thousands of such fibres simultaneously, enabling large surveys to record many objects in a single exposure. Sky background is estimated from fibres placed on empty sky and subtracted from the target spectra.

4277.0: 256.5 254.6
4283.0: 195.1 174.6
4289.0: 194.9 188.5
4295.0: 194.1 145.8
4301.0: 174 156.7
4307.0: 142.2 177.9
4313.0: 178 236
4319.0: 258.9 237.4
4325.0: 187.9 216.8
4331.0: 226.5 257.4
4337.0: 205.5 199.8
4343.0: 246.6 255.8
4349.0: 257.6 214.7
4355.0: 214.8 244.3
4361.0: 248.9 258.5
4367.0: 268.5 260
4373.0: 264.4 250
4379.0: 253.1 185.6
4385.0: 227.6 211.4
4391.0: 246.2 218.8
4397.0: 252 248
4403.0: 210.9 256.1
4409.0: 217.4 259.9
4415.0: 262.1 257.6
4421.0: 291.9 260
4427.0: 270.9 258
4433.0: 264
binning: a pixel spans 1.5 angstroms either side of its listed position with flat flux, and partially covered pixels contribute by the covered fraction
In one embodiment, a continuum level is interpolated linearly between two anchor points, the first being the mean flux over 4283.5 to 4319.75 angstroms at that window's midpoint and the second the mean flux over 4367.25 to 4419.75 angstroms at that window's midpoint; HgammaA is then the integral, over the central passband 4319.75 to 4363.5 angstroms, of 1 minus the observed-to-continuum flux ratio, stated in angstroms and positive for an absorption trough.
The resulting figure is -4.6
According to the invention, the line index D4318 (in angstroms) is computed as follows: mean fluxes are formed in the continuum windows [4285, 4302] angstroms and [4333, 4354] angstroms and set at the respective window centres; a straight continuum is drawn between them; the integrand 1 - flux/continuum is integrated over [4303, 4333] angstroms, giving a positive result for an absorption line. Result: 0.4 angstroms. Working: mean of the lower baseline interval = 179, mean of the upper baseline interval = 233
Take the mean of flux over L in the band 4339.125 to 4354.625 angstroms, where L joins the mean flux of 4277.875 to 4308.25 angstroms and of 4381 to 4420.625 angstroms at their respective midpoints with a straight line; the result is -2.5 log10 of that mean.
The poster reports -0.12 mag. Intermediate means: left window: 184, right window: 237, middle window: 235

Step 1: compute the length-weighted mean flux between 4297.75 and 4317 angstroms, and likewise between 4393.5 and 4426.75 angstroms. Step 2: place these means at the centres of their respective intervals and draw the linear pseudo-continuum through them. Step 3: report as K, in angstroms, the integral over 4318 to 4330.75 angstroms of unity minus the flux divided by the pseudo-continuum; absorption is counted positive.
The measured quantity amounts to -2.64 angstroms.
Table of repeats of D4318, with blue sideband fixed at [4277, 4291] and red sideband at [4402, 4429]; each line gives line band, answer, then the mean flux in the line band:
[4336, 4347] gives 0.1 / 227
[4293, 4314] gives 4.8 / 167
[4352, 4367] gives -0.4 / 242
